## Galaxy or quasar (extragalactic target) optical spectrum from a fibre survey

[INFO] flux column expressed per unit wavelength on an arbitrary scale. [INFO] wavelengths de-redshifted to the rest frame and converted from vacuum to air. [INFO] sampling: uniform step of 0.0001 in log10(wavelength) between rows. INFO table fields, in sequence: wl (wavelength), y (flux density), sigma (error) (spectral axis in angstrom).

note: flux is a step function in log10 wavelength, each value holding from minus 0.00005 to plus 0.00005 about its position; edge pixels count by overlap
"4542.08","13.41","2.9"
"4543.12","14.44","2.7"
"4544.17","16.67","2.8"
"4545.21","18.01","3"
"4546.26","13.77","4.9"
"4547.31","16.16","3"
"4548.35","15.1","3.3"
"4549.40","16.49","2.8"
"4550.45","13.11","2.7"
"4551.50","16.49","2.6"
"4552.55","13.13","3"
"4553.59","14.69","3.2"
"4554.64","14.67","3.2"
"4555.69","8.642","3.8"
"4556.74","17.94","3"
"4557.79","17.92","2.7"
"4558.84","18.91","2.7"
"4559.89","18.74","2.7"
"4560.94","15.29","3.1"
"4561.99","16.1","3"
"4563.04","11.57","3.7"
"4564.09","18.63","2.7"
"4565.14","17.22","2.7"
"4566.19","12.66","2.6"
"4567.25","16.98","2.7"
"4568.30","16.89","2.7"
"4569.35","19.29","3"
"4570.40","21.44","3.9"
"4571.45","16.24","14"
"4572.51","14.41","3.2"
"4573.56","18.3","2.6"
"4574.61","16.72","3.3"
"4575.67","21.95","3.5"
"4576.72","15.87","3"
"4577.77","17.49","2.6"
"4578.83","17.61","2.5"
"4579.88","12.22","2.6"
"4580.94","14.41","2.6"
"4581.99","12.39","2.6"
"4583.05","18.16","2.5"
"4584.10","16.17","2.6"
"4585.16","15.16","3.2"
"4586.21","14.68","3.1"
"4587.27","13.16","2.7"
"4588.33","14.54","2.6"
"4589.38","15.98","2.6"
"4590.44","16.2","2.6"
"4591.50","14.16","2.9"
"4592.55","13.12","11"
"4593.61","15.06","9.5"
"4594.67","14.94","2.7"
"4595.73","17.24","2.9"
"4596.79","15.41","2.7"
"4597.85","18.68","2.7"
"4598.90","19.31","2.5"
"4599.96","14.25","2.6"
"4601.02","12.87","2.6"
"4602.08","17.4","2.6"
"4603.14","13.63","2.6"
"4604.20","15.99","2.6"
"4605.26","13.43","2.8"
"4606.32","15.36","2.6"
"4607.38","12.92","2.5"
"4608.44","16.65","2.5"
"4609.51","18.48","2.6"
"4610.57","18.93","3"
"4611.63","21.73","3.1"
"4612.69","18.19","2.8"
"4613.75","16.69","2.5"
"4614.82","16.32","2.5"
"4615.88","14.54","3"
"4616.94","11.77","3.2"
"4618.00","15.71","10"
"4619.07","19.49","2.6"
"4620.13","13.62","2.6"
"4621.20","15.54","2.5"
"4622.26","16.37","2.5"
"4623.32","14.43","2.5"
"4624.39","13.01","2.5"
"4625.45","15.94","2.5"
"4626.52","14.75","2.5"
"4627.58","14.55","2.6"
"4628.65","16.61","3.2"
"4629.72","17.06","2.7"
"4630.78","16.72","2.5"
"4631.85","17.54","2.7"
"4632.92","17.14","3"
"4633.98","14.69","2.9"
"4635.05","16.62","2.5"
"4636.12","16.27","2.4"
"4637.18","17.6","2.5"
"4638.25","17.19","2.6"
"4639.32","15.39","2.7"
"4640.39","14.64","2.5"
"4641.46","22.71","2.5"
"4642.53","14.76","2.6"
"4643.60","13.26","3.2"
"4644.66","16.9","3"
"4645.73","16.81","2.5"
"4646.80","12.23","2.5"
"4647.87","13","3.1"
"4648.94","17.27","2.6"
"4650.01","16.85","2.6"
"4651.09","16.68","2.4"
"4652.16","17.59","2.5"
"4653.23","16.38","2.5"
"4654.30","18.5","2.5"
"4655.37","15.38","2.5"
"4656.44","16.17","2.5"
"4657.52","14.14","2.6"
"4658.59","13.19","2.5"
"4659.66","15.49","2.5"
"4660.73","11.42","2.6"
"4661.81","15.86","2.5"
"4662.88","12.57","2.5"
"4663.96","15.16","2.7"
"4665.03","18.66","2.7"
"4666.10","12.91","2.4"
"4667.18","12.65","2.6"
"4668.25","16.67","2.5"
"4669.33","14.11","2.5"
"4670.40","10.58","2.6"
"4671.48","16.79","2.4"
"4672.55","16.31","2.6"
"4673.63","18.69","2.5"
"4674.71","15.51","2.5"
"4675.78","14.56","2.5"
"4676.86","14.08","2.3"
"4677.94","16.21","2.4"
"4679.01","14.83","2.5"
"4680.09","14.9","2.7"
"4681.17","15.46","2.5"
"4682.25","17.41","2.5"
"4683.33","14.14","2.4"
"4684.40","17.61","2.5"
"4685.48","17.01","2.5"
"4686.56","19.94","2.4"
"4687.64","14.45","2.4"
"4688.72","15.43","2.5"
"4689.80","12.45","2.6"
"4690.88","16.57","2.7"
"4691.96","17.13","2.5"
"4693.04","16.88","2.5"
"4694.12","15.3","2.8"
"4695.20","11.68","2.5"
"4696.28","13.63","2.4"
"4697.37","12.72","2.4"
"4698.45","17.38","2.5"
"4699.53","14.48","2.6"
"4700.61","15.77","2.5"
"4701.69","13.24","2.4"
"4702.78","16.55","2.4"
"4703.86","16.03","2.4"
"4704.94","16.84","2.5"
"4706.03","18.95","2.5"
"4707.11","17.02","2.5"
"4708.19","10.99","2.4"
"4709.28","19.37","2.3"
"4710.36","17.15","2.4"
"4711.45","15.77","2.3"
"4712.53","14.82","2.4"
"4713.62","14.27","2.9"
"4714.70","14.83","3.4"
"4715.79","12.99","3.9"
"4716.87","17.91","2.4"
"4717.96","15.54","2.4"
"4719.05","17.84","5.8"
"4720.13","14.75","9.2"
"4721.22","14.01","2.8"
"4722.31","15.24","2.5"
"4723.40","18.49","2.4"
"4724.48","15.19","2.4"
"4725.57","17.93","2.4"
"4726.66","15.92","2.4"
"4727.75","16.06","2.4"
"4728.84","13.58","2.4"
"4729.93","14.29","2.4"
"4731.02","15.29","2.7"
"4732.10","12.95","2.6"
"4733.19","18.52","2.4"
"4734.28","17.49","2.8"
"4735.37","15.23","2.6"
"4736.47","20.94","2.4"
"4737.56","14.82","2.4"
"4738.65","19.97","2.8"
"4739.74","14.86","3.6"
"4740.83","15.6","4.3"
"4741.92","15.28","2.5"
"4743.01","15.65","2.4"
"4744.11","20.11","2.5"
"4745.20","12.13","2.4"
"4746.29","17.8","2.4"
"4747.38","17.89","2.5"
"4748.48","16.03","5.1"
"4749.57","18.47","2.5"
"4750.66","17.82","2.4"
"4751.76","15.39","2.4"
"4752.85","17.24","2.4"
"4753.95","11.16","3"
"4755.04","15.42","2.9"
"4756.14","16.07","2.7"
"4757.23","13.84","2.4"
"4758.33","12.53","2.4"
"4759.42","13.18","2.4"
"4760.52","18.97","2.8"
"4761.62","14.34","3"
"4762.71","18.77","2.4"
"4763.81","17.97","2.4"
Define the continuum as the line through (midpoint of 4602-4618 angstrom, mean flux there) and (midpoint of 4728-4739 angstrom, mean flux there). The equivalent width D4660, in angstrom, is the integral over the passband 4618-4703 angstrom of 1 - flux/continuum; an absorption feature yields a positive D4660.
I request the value 3.05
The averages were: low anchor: 16.1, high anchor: 16.2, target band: 15.6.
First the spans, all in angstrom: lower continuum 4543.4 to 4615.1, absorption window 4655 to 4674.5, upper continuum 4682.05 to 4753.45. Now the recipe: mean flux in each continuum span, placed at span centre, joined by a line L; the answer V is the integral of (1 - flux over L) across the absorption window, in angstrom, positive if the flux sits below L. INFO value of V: 1.42 angstrom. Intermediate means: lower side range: 16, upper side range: 16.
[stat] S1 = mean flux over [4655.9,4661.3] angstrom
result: 14.1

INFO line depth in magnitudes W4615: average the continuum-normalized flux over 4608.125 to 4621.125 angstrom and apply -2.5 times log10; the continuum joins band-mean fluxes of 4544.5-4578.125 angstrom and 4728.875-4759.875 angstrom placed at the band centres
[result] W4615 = -0.04 mag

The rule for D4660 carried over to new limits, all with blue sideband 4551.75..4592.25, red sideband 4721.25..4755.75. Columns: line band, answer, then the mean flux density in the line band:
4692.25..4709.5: 0.8 angstrom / 15.4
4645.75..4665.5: 0.8 angstrom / 15.4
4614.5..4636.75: 0.5 angstrom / 15.7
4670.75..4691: 0.3 angstrom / 15.8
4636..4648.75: 0.1 angstrom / 15.9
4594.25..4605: 0.0 angstrom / 15.9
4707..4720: 0.4 angstrom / 15.6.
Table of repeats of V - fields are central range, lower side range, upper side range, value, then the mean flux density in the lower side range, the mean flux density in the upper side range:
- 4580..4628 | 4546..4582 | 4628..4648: 1.7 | 16.1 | 16.2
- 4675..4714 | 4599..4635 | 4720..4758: 0.9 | 15.9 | 16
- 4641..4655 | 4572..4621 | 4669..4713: -0.5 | 15.9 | 15.6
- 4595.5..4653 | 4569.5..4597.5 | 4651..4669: -2.0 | 15.9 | 15.2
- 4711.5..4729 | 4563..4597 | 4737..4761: 0.3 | 16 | 15.9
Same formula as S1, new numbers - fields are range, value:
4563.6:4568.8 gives 16.4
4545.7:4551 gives 14.9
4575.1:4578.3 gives 18.4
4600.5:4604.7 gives 15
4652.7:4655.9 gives 16.8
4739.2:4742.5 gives 15.3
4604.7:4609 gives 14.6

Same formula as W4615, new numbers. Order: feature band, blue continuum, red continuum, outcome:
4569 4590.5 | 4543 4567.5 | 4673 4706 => -0.05 mag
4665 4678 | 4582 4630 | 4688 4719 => 0.04 mag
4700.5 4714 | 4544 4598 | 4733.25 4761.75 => 0.01 mag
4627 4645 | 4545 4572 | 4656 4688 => -0.07 mag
